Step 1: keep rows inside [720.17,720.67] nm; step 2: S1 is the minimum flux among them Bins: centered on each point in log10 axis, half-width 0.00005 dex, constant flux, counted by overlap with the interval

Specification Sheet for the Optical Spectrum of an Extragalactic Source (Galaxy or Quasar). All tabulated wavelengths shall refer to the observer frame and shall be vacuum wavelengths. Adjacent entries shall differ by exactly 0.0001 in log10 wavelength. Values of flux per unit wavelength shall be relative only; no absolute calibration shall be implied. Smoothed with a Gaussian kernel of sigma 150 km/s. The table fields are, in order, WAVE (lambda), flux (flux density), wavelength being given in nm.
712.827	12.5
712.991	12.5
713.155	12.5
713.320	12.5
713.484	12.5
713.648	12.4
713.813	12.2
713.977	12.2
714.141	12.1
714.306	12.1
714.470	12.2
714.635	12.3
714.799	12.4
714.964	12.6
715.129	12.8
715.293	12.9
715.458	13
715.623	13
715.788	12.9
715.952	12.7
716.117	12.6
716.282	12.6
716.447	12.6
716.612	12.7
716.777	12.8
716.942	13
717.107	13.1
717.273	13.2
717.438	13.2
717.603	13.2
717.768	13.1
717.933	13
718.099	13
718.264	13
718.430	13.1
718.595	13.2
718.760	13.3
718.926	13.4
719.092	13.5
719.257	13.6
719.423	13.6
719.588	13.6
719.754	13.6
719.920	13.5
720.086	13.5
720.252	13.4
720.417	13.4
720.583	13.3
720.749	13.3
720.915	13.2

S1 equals 13.3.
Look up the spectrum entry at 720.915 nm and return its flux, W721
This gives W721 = 13.2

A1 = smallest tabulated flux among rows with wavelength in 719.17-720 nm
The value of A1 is 13.5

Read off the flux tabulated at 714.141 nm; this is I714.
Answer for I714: 12.1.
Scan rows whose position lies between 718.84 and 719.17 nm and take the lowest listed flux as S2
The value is 13.4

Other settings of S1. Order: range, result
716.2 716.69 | 12.6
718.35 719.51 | 13.1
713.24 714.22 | 12.1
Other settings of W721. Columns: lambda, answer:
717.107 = 13.1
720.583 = 13.3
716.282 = 12.6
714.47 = 12.2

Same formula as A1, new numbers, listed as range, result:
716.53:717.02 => 12.7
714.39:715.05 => 12.2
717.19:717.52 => 13.2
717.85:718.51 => 13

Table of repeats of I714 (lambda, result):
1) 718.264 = 13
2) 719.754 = 13.6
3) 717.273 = 13.2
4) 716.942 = 13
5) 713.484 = 12.5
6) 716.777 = 12.8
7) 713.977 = 12.2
